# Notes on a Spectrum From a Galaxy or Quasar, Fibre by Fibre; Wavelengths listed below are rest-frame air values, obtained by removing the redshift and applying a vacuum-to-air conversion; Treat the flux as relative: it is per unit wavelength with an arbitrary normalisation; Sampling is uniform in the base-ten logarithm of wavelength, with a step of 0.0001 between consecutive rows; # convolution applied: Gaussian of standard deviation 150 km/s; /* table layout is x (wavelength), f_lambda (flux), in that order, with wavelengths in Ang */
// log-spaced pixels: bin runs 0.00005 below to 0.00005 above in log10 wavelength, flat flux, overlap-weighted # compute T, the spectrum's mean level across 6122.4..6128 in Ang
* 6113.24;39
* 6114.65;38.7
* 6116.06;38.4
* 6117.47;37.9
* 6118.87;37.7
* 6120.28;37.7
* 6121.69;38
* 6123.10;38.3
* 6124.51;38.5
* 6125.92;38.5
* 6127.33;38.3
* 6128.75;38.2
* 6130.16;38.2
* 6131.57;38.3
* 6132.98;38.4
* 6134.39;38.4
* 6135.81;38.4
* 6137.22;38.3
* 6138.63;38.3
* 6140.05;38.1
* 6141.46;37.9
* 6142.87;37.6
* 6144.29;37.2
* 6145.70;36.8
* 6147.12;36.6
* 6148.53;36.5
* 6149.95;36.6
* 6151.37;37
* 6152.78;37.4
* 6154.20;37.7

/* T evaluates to 38.4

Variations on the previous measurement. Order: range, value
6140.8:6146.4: 37.4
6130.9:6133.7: 38.4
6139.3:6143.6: 37.8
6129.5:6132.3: 38.3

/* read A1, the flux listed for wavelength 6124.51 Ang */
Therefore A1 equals 38.5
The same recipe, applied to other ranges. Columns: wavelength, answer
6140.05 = 38.1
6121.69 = 38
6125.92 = 38.5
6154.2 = 37.7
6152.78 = 37.4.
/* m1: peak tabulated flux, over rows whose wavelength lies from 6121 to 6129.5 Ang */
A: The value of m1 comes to 38.5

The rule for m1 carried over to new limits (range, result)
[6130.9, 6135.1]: 38.4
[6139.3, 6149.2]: 38.1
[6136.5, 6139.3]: 38.3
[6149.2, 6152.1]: 37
